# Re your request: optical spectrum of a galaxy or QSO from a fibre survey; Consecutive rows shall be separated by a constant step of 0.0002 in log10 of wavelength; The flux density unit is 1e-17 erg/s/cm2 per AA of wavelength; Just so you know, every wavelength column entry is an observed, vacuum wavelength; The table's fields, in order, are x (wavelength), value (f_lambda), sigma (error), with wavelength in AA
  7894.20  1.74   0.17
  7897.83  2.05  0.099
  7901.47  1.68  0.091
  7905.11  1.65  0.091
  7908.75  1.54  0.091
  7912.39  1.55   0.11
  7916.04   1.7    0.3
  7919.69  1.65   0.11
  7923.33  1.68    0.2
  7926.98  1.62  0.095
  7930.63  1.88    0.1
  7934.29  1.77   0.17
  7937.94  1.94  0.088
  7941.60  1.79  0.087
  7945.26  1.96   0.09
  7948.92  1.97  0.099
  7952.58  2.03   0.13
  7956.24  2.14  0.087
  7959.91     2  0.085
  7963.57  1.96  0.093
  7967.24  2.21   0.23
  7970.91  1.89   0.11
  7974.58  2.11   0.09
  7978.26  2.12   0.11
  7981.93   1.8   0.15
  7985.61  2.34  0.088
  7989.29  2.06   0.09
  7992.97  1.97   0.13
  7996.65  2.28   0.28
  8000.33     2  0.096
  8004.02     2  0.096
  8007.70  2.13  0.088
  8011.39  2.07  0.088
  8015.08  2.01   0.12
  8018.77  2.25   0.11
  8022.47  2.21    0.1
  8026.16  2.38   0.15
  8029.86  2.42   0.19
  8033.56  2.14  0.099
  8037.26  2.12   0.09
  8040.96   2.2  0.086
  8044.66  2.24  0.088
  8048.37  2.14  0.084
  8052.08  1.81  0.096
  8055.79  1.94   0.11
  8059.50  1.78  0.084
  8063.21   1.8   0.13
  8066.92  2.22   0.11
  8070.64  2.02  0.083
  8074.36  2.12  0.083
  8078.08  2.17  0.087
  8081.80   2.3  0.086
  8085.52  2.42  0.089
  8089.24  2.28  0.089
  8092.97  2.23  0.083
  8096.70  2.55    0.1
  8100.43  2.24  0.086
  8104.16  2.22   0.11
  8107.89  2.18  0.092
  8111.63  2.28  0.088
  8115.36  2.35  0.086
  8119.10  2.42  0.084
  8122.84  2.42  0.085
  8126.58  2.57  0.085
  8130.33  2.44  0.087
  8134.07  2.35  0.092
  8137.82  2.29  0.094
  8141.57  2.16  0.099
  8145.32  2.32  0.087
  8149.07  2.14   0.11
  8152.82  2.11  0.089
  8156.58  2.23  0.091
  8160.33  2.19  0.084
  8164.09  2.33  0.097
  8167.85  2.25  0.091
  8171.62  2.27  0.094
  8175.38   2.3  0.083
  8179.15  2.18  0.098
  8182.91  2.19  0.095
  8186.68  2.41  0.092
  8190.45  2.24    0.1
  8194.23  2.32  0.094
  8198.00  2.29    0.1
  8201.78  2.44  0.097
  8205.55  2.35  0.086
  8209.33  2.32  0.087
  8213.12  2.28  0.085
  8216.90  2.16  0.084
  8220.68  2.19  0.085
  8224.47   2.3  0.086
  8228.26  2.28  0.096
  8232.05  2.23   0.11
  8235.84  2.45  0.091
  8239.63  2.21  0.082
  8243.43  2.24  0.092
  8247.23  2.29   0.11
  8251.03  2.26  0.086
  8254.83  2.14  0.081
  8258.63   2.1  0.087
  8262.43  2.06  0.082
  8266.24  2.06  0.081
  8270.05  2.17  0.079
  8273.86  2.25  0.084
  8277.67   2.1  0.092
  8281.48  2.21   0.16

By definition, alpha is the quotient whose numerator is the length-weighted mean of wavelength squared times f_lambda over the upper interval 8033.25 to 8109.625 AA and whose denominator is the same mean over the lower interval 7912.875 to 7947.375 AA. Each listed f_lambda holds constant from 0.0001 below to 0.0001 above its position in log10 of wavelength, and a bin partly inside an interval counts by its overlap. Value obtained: 1.3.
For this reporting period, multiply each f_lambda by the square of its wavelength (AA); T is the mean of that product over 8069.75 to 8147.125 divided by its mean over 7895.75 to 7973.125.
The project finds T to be 1.3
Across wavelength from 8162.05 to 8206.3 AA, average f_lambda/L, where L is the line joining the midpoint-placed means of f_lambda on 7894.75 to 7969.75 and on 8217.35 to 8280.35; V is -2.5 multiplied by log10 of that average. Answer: -0.08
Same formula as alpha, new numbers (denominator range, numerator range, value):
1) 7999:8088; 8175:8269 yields 1.11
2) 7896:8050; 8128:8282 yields 1.19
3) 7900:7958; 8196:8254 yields 1.38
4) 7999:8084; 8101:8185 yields 1.11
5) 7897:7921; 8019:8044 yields 1.38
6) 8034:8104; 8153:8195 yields 1.08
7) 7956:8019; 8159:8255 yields 1.16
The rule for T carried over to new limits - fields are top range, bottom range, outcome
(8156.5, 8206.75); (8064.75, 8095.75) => 1.05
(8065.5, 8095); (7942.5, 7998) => 1.11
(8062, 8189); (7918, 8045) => 1.15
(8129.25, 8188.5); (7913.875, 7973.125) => 1.26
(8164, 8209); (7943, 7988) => 1.19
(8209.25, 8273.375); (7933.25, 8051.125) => 1.13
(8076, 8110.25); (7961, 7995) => 1.15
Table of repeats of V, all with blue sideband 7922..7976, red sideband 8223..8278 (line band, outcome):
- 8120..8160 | -0.10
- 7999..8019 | -0.04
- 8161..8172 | -0.07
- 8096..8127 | -0.13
